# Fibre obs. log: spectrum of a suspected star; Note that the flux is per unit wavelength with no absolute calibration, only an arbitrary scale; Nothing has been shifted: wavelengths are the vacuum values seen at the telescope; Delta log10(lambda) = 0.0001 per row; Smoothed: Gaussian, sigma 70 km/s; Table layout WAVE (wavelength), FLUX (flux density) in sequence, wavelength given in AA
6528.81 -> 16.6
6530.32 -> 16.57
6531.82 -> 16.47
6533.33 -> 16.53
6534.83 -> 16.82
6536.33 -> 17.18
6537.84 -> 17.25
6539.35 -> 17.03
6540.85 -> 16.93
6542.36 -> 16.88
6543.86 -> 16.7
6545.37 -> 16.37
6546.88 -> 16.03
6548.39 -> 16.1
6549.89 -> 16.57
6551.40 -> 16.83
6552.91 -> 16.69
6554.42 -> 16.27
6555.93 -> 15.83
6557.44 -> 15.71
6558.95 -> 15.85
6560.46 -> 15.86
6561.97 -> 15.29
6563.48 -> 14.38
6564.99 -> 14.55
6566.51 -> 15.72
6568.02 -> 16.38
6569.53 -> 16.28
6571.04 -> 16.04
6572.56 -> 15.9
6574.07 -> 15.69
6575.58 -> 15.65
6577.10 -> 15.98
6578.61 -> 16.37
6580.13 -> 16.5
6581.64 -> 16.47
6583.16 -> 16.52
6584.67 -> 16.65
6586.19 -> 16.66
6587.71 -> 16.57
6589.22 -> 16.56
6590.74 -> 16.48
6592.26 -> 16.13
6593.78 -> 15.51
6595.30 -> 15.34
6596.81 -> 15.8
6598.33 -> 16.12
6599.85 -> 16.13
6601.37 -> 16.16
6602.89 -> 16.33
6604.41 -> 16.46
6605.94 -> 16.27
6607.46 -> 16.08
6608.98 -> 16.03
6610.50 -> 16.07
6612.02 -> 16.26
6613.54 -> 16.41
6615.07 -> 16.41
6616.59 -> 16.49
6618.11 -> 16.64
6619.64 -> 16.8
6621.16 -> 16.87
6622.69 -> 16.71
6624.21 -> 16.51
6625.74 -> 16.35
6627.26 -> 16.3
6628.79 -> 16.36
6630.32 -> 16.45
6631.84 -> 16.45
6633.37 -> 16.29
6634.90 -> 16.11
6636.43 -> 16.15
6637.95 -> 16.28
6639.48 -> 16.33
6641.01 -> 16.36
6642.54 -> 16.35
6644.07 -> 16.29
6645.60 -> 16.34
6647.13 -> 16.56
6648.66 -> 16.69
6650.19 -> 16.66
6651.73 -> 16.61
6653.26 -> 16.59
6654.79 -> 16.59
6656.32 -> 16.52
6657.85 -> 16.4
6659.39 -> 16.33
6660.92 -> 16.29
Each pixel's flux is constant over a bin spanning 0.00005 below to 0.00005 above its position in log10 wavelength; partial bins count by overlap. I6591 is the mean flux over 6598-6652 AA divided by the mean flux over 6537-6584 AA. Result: 1.01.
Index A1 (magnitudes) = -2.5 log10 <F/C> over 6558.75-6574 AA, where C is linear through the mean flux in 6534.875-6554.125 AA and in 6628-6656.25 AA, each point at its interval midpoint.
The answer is 0.069 mag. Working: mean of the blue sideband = 16.7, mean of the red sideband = 16.4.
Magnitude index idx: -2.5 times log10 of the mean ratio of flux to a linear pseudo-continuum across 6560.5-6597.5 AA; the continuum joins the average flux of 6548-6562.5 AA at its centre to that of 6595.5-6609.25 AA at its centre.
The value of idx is 0.01 mag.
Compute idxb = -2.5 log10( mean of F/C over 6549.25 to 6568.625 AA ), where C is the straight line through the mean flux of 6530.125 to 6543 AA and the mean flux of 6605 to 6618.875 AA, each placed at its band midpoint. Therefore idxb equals 0.058 mag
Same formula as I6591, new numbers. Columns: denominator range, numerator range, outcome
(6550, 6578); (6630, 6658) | 1.04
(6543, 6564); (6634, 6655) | 1.02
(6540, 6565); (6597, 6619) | 1.01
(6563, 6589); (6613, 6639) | 1.02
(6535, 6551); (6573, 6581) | 0.96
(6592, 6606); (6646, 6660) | 1.03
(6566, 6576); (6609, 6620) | 1.03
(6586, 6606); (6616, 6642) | 1.02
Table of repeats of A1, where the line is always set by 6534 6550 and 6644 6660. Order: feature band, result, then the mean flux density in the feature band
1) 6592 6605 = 0.04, 16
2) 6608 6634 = 0.01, 16.4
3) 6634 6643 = 0.02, 16.3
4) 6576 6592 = 0.01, 16.4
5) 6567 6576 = 0.04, 16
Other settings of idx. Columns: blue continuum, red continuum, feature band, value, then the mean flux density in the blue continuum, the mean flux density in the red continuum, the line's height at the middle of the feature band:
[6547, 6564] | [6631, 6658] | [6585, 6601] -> 0.00 mag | 16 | 16.4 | 16.2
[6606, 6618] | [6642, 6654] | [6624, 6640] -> 0.01 mag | 16.3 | 16.5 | 16.4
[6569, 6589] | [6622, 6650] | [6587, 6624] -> 0.00 mag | 16.3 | 16.4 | 16.3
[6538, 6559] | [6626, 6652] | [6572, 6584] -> 0.02 mag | 16.5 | 16.4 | 16.4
